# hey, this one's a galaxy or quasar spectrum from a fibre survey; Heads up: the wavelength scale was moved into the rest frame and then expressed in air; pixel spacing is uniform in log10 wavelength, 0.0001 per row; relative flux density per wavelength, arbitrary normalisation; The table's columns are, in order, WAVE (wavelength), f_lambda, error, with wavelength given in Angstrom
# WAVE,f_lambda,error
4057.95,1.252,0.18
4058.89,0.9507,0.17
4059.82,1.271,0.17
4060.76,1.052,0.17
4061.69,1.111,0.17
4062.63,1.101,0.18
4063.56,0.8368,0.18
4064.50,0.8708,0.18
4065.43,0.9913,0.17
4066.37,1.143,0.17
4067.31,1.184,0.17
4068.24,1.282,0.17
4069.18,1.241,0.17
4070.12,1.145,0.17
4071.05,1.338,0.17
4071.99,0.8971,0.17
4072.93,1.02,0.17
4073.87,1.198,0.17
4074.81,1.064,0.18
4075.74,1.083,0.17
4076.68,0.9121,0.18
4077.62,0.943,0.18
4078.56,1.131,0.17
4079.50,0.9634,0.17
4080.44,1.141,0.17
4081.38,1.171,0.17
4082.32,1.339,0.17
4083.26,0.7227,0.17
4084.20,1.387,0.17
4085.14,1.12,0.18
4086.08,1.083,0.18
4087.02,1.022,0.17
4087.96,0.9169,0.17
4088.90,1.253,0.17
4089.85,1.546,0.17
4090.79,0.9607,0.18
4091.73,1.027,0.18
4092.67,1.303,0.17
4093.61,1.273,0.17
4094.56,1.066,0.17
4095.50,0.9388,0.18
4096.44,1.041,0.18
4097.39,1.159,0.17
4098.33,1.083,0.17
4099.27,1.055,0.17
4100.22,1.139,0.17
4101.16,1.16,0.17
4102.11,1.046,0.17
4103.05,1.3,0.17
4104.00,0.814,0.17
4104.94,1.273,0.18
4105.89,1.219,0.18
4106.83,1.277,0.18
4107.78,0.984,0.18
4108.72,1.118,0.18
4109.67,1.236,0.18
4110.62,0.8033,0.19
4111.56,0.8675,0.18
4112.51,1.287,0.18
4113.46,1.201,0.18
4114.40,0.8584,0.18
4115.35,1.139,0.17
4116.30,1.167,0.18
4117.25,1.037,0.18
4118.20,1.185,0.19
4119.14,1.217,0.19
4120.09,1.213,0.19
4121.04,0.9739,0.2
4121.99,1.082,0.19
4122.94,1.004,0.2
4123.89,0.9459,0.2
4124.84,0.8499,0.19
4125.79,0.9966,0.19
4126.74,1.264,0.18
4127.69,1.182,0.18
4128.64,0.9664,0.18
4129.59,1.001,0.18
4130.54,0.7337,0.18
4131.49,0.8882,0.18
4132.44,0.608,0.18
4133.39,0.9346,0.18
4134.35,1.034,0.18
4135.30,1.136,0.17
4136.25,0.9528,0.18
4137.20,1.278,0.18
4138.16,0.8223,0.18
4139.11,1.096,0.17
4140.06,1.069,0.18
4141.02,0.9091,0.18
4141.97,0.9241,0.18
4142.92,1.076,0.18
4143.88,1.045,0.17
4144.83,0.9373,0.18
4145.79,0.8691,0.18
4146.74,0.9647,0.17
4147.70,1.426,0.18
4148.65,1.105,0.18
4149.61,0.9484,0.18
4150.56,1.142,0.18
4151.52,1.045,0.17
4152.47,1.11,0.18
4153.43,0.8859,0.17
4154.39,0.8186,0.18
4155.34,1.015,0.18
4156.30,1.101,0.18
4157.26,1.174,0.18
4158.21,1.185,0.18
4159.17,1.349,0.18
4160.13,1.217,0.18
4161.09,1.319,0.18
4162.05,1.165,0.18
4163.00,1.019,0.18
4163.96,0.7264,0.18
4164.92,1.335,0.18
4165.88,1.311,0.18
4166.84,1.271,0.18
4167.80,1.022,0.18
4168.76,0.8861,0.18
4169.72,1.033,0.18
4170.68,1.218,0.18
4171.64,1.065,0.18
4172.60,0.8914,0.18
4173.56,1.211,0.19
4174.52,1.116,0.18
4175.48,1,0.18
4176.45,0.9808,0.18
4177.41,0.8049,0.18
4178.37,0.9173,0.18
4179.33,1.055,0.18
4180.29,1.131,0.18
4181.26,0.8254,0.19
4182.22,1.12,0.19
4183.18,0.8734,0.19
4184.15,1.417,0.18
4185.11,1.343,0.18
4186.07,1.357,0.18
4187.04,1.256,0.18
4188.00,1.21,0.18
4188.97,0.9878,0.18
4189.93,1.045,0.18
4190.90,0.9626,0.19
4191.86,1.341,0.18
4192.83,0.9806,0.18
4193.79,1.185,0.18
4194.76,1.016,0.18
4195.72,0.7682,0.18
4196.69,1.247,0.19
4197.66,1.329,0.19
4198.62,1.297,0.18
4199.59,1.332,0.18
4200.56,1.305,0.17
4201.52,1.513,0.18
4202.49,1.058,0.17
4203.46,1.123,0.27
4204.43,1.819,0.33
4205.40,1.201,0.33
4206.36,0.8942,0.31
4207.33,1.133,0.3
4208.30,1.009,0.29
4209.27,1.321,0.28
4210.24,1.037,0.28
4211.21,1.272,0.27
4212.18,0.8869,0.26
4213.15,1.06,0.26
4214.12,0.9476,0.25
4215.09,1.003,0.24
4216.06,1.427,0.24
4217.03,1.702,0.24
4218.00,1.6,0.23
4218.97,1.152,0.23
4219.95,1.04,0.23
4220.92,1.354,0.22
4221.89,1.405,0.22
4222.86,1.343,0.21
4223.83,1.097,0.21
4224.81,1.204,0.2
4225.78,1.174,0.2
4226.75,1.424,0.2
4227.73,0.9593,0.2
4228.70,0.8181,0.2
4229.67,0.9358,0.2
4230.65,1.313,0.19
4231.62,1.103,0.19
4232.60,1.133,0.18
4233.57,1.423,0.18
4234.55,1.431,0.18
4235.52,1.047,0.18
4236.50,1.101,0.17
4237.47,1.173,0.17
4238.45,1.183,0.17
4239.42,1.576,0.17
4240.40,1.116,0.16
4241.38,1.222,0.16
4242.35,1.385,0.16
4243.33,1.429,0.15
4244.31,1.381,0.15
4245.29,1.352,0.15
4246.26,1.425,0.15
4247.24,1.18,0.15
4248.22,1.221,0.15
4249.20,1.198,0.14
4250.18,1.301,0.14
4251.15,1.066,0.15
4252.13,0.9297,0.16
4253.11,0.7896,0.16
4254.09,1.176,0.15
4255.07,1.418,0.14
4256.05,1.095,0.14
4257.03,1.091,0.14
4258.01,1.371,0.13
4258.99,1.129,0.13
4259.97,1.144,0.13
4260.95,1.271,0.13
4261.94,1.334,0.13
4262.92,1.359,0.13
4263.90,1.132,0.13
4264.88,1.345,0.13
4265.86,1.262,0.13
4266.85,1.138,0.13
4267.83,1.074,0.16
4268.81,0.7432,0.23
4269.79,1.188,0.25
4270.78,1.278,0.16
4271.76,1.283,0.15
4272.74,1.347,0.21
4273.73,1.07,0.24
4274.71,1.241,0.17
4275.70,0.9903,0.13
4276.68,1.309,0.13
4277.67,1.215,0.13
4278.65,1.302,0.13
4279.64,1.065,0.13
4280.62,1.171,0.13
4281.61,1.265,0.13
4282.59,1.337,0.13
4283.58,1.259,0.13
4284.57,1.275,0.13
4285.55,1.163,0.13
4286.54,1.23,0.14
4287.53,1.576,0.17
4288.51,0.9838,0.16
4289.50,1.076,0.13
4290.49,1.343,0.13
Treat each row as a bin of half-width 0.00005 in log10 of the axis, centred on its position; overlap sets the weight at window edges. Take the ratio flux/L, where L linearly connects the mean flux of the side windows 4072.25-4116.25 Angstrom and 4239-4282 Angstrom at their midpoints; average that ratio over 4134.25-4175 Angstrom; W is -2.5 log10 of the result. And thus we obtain 0.06 mag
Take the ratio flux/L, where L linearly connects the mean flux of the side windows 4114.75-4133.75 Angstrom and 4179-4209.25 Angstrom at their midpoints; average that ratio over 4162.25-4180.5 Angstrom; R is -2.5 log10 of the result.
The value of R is 0.07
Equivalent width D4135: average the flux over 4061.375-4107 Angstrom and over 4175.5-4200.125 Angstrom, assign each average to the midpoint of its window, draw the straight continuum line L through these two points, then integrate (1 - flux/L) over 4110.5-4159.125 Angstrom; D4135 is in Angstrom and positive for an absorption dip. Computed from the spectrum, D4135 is 3.3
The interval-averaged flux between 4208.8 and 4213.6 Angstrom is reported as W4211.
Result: 1.11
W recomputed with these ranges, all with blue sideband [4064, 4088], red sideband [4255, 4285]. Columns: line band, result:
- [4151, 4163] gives 0.03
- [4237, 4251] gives -0.09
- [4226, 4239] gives 0.02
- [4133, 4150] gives 0.10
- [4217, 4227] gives -0.11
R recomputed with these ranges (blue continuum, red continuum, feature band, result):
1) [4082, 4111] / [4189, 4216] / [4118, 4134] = 0.13 mag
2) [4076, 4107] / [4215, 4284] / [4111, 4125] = 0.06 mag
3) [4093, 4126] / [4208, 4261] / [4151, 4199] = 0.05 mag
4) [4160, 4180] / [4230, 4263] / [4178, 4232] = -0.03 mag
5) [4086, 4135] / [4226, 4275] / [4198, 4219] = -0.06 mag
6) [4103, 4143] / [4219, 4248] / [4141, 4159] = 0.04 mag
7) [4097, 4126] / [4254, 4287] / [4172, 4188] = 0.05 mag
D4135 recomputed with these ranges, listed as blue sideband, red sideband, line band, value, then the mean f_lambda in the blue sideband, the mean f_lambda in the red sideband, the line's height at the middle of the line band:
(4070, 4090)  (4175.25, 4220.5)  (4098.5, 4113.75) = 0.1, 1.1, 1.16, 1.11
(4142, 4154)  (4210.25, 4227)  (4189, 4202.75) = 0.1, 1.04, 1.23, 1.17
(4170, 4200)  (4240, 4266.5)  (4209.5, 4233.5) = -0.4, 1.1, 1.23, 1.17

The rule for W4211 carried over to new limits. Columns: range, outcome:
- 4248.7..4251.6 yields 1.19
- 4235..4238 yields 1.11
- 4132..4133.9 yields 0.775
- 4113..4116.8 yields 1.09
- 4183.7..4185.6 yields 1.38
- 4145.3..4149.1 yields 1.09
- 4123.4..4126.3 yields 0.935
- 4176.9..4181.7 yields 0.948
